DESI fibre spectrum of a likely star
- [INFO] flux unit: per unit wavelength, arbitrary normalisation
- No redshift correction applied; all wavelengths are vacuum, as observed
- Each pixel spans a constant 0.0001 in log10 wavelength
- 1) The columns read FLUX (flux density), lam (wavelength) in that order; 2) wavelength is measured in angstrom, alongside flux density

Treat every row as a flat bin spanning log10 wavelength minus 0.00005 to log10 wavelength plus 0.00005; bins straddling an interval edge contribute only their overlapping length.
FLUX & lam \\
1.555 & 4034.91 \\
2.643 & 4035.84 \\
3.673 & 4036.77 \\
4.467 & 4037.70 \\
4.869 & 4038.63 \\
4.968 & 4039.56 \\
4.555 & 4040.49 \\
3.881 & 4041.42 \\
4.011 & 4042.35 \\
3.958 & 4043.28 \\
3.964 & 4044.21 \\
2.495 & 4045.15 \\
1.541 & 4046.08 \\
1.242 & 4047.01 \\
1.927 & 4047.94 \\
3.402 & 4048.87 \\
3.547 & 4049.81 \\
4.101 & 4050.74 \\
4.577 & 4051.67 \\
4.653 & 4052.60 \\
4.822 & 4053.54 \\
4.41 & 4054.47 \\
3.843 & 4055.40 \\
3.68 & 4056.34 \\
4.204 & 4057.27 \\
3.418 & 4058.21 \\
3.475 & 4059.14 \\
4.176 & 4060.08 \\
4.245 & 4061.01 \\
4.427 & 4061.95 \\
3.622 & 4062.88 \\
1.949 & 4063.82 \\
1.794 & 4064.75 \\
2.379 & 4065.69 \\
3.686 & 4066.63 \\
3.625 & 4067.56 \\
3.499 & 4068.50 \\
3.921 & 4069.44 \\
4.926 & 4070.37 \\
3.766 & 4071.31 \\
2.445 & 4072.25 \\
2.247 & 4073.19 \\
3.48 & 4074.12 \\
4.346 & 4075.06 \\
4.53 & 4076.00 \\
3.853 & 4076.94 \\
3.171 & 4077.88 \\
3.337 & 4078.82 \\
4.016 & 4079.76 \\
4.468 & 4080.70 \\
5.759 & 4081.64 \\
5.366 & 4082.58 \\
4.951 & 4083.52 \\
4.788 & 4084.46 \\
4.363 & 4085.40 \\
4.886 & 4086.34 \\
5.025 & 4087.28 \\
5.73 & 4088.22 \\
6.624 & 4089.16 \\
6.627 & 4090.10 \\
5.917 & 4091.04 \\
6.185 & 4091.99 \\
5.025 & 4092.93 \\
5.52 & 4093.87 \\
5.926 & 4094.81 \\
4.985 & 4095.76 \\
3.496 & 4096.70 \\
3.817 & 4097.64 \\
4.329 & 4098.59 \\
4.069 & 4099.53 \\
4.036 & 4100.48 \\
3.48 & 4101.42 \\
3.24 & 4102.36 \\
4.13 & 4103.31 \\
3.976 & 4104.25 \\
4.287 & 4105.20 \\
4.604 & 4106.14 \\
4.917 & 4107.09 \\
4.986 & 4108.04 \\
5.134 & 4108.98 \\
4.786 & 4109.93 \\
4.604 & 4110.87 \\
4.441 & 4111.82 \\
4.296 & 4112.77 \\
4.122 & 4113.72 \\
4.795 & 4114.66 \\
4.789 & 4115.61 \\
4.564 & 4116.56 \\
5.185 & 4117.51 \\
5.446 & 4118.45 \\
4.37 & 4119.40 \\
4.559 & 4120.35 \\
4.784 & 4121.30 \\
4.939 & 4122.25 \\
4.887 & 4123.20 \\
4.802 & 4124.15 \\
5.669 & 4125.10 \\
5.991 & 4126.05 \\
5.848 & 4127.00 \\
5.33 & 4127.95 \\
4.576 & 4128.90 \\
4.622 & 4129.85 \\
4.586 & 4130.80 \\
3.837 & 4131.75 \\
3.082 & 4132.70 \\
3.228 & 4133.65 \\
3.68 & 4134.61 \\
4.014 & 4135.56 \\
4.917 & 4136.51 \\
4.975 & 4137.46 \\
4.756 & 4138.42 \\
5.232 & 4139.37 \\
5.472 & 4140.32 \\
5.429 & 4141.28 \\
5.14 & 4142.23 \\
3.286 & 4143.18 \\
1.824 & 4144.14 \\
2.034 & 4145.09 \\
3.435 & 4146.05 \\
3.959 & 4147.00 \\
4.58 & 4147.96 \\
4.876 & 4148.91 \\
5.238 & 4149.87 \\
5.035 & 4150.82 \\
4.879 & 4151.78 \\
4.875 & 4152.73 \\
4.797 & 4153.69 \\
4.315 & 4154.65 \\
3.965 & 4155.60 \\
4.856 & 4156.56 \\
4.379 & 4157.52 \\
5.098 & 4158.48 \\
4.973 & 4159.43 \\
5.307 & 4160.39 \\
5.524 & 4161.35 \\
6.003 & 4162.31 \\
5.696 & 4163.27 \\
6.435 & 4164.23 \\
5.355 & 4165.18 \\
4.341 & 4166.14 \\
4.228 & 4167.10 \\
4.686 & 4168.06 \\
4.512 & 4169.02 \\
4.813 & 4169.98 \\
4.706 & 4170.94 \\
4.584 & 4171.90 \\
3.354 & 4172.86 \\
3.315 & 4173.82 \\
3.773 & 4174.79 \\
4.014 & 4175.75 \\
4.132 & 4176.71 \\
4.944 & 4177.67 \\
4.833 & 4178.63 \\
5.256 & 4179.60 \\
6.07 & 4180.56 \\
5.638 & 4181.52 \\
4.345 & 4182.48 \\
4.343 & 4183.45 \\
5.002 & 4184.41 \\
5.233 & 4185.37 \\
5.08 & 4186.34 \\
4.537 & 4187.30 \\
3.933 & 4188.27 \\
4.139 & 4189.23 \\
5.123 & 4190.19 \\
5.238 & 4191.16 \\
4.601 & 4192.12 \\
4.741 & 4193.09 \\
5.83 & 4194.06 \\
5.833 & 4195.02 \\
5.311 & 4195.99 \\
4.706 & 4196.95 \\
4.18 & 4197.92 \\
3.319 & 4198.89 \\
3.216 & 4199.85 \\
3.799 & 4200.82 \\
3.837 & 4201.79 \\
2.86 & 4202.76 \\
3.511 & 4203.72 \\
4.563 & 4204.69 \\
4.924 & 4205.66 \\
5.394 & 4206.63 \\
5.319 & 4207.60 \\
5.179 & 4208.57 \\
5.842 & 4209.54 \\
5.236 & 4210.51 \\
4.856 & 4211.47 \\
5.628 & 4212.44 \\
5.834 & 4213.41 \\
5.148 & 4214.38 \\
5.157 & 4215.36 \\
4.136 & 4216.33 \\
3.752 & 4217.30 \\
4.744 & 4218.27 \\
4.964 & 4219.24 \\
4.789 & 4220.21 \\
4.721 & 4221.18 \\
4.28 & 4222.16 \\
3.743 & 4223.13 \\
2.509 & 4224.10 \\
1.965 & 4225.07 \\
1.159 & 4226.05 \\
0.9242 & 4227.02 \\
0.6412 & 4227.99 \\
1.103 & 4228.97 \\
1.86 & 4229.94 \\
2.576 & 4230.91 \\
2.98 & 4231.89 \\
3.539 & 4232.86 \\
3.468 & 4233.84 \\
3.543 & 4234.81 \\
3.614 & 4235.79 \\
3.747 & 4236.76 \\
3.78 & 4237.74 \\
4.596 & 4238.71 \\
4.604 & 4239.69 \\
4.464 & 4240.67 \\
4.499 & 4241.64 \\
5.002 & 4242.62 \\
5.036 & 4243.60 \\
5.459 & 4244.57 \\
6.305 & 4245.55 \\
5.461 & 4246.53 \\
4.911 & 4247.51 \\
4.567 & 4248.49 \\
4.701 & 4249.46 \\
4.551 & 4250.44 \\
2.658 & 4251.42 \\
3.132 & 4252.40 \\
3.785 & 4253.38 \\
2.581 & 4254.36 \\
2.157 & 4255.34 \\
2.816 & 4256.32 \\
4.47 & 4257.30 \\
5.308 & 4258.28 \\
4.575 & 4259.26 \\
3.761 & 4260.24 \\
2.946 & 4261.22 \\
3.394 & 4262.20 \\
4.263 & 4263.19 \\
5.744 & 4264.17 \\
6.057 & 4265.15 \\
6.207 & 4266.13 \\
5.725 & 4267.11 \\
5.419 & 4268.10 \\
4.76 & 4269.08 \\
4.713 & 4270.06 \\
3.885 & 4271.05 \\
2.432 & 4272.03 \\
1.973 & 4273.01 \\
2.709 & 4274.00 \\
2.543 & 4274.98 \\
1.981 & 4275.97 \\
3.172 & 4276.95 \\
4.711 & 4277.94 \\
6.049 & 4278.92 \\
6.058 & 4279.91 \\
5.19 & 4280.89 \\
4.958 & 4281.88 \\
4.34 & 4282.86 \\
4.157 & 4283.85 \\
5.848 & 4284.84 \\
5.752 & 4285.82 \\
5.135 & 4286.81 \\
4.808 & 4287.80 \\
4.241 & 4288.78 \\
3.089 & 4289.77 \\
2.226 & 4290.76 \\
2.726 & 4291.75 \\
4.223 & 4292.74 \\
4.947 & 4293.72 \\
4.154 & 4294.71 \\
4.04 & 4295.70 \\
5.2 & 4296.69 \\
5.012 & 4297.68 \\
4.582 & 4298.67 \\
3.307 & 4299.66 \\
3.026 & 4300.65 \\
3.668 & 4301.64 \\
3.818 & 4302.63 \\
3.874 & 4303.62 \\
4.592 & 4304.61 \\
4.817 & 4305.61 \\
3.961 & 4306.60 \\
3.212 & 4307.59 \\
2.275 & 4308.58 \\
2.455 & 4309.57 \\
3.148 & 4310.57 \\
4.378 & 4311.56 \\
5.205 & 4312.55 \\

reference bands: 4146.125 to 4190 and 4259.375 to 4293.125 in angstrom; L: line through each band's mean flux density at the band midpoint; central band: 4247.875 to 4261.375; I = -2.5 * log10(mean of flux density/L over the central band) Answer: 0.17 mag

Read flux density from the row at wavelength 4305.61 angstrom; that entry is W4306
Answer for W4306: 4.817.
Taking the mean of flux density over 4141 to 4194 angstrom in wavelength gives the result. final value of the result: 4.64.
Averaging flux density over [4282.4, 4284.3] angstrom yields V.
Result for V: 4.24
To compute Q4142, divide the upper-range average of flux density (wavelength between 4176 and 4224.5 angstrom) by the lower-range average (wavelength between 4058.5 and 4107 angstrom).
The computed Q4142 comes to 1.10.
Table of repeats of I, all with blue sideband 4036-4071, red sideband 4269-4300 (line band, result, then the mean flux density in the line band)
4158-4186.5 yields -0.23 mag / 4.85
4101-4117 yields -0.17 mag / 4.42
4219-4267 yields 0.06 mag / 3.85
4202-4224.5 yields -0.16 mag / 4.65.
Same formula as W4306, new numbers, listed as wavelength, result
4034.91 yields 1.555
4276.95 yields 3.172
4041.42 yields 3.881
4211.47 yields 4.856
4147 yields 3.959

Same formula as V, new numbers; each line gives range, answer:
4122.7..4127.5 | 5.44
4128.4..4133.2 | 4.15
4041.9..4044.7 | 3.96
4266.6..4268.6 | 5.57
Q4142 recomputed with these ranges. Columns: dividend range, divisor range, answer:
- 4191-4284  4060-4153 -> 0.94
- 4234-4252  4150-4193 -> 0.94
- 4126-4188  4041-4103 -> 1.14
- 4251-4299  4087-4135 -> 0.88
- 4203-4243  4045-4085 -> 1.07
